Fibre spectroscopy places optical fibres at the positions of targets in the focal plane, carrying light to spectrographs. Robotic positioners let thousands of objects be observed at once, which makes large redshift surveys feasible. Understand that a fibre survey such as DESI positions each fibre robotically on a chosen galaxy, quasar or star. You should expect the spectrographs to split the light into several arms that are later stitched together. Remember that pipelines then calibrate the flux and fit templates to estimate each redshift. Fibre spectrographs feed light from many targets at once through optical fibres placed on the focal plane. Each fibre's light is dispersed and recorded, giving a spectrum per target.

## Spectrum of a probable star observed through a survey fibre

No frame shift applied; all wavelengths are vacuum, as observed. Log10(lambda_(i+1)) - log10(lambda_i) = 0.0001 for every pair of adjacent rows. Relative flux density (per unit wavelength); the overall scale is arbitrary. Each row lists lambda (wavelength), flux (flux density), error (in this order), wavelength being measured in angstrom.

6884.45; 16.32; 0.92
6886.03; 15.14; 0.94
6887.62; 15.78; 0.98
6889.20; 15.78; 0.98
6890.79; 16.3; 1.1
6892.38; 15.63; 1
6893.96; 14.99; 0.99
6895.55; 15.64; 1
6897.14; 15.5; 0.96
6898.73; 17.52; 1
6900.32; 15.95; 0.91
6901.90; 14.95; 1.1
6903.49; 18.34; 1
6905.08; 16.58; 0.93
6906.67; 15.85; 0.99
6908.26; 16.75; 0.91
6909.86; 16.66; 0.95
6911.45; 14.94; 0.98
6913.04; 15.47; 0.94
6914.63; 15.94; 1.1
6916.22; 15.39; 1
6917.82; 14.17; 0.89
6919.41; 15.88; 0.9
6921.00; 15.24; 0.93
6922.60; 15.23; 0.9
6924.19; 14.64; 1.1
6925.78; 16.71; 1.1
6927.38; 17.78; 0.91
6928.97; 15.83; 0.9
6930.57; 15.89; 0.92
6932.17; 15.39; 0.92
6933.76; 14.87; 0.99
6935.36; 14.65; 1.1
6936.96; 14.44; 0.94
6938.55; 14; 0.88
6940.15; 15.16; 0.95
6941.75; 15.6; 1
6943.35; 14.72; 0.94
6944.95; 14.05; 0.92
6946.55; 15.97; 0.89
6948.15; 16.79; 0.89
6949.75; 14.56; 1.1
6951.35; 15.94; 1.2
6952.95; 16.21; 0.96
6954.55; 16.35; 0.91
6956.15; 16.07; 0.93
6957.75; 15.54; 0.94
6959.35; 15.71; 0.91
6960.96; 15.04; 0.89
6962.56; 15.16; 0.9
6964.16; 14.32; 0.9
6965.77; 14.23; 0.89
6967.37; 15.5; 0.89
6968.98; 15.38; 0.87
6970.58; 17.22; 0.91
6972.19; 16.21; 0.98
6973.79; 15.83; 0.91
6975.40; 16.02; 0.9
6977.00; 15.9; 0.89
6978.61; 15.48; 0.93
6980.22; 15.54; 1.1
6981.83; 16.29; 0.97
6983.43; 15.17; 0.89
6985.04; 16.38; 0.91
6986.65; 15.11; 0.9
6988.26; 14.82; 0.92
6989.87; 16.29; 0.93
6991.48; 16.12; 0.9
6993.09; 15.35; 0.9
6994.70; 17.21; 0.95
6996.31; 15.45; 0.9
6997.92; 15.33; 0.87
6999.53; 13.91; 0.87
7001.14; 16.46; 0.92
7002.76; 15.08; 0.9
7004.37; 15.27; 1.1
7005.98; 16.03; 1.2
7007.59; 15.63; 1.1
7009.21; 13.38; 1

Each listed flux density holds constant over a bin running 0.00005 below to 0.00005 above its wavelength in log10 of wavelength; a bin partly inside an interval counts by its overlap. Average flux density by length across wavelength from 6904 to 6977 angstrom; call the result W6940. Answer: 15.6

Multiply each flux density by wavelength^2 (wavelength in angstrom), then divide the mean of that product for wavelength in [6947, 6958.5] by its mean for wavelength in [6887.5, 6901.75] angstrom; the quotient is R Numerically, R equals 1.02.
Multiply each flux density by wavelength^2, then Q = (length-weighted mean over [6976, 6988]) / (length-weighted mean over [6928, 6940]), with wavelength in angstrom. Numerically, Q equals 1.05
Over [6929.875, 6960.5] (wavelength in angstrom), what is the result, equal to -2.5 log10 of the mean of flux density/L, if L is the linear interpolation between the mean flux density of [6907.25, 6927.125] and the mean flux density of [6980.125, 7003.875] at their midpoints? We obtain 0.02 mag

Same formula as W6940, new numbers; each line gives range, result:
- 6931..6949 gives 15.1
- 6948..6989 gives 15.6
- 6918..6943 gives 15.4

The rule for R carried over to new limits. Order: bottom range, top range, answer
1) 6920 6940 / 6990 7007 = 1.04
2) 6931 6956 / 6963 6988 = 1.03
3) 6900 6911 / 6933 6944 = 0.91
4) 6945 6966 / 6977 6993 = 1.02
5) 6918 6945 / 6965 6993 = 1.04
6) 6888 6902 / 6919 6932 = 1.01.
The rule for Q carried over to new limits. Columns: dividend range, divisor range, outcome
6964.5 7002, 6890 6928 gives 1.01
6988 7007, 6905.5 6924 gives 1.03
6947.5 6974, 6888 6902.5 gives 1.01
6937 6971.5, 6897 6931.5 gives 0.97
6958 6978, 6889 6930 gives 0.99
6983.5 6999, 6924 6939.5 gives 1.04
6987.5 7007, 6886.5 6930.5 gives 1.01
